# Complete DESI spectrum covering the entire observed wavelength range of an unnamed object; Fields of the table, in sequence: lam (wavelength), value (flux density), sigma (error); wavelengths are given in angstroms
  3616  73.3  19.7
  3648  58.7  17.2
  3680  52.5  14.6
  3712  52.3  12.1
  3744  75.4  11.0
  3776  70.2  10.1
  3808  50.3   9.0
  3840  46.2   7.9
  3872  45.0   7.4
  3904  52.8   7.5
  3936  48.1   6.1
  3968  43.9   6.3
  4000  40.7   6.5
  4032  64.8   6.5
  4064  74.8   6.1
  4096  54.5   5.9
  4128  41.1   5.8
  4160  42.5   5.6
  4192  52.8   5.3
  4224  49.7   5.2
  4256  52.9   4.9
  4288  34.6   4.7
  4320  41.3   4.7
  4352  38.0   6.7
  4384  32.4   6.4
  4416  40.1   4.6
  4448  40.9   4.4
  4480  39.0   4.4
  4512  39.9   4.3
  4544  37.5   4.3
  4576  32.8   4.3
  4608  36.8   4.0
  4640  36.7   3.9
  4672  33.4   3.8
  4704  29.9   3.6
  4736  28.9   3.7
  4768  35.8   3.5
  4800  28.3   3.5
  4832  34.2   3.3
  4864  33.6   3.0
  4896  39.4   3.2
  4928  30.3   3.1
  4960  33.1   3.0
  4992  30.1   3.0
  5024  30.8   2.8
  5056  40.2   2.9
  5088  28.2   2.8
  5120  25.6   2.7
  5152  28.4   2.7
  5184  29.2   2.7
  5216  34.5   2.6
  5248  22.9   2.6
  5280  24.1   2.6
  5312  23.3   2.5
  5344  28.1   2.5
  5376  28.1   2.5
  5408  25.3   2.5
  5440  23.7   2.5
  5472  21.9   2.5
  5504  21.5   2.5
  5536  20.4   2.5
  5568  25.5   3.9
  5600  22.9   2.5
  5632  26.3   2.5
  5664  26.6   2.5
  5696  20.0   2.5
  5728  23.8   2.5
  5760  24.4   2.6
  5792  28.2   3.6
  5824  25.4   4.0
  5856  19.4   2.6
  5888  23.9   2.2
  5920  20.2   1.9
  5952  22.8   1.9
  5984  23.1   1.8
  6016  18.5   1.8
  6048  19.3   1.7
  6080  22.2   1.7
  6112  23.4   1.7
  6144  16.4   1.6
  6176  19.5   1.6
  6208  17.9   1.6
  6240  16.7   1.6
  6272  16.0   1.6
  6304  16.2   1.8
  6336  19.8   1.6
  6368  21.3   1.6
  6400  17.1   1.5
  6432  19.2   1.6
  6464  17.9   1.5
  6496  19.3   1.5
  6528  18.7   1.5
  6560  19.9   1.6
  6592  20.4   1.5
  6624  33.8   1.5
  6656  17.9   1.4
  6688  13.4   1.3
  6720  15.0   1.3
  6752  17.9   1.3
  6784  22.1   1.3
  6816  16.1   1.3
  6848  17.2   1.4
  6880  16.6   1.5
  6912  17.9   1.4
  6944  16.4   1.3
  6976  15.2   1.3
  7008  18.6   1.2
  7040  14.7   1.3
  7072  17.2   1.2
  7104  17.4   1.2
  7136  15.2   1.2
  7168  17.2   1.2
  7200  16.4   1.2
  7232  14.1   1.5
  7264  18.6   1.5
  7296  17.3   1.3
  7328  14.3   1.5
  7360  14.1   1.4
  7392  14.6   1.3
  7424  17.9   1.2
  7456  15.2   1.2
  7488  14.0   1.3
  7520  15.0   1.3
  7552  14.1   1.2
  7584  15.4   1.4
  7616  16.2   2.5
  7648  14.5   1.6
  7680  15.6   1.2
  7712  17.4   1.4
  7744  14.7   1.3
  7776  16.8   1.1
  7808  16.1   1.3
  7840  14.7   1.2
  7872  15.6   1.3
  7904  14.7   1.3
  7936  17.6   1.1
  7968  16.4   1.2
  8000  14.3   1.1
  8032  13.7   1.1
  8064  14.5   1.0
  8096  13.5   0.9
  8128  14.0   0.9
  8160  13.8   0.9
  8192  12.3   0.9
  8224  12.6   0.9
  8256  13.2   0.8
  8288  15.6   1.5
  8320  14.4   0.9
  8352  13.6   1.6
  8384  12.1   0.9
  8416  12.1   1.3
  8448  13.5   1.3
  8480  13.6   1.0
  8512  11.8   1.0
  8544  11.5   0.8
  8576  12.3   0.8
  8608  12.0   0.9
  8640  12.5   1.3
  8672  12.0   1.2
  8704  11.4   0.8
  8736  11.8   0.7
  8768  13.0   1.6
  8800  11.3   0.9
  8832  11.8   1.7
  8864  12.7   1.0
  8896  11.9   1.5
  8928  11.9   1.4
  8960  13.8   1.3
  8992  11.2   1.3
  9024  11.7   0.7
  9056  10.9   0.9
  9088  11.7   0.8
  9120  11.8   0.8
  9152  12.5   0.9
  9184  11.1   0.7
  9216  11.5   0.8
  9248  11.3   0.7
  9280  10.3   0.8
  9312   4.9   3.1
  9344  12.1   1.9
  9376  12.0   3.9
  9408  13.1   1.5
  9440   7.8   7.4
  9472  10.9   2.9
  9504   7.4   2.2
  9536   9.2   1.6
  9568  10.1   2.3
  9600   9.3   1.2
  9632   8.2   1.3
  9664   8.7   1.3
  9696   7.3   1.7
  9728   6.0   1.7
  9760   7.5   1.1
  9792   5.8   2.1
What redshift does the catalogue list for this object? 0.009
